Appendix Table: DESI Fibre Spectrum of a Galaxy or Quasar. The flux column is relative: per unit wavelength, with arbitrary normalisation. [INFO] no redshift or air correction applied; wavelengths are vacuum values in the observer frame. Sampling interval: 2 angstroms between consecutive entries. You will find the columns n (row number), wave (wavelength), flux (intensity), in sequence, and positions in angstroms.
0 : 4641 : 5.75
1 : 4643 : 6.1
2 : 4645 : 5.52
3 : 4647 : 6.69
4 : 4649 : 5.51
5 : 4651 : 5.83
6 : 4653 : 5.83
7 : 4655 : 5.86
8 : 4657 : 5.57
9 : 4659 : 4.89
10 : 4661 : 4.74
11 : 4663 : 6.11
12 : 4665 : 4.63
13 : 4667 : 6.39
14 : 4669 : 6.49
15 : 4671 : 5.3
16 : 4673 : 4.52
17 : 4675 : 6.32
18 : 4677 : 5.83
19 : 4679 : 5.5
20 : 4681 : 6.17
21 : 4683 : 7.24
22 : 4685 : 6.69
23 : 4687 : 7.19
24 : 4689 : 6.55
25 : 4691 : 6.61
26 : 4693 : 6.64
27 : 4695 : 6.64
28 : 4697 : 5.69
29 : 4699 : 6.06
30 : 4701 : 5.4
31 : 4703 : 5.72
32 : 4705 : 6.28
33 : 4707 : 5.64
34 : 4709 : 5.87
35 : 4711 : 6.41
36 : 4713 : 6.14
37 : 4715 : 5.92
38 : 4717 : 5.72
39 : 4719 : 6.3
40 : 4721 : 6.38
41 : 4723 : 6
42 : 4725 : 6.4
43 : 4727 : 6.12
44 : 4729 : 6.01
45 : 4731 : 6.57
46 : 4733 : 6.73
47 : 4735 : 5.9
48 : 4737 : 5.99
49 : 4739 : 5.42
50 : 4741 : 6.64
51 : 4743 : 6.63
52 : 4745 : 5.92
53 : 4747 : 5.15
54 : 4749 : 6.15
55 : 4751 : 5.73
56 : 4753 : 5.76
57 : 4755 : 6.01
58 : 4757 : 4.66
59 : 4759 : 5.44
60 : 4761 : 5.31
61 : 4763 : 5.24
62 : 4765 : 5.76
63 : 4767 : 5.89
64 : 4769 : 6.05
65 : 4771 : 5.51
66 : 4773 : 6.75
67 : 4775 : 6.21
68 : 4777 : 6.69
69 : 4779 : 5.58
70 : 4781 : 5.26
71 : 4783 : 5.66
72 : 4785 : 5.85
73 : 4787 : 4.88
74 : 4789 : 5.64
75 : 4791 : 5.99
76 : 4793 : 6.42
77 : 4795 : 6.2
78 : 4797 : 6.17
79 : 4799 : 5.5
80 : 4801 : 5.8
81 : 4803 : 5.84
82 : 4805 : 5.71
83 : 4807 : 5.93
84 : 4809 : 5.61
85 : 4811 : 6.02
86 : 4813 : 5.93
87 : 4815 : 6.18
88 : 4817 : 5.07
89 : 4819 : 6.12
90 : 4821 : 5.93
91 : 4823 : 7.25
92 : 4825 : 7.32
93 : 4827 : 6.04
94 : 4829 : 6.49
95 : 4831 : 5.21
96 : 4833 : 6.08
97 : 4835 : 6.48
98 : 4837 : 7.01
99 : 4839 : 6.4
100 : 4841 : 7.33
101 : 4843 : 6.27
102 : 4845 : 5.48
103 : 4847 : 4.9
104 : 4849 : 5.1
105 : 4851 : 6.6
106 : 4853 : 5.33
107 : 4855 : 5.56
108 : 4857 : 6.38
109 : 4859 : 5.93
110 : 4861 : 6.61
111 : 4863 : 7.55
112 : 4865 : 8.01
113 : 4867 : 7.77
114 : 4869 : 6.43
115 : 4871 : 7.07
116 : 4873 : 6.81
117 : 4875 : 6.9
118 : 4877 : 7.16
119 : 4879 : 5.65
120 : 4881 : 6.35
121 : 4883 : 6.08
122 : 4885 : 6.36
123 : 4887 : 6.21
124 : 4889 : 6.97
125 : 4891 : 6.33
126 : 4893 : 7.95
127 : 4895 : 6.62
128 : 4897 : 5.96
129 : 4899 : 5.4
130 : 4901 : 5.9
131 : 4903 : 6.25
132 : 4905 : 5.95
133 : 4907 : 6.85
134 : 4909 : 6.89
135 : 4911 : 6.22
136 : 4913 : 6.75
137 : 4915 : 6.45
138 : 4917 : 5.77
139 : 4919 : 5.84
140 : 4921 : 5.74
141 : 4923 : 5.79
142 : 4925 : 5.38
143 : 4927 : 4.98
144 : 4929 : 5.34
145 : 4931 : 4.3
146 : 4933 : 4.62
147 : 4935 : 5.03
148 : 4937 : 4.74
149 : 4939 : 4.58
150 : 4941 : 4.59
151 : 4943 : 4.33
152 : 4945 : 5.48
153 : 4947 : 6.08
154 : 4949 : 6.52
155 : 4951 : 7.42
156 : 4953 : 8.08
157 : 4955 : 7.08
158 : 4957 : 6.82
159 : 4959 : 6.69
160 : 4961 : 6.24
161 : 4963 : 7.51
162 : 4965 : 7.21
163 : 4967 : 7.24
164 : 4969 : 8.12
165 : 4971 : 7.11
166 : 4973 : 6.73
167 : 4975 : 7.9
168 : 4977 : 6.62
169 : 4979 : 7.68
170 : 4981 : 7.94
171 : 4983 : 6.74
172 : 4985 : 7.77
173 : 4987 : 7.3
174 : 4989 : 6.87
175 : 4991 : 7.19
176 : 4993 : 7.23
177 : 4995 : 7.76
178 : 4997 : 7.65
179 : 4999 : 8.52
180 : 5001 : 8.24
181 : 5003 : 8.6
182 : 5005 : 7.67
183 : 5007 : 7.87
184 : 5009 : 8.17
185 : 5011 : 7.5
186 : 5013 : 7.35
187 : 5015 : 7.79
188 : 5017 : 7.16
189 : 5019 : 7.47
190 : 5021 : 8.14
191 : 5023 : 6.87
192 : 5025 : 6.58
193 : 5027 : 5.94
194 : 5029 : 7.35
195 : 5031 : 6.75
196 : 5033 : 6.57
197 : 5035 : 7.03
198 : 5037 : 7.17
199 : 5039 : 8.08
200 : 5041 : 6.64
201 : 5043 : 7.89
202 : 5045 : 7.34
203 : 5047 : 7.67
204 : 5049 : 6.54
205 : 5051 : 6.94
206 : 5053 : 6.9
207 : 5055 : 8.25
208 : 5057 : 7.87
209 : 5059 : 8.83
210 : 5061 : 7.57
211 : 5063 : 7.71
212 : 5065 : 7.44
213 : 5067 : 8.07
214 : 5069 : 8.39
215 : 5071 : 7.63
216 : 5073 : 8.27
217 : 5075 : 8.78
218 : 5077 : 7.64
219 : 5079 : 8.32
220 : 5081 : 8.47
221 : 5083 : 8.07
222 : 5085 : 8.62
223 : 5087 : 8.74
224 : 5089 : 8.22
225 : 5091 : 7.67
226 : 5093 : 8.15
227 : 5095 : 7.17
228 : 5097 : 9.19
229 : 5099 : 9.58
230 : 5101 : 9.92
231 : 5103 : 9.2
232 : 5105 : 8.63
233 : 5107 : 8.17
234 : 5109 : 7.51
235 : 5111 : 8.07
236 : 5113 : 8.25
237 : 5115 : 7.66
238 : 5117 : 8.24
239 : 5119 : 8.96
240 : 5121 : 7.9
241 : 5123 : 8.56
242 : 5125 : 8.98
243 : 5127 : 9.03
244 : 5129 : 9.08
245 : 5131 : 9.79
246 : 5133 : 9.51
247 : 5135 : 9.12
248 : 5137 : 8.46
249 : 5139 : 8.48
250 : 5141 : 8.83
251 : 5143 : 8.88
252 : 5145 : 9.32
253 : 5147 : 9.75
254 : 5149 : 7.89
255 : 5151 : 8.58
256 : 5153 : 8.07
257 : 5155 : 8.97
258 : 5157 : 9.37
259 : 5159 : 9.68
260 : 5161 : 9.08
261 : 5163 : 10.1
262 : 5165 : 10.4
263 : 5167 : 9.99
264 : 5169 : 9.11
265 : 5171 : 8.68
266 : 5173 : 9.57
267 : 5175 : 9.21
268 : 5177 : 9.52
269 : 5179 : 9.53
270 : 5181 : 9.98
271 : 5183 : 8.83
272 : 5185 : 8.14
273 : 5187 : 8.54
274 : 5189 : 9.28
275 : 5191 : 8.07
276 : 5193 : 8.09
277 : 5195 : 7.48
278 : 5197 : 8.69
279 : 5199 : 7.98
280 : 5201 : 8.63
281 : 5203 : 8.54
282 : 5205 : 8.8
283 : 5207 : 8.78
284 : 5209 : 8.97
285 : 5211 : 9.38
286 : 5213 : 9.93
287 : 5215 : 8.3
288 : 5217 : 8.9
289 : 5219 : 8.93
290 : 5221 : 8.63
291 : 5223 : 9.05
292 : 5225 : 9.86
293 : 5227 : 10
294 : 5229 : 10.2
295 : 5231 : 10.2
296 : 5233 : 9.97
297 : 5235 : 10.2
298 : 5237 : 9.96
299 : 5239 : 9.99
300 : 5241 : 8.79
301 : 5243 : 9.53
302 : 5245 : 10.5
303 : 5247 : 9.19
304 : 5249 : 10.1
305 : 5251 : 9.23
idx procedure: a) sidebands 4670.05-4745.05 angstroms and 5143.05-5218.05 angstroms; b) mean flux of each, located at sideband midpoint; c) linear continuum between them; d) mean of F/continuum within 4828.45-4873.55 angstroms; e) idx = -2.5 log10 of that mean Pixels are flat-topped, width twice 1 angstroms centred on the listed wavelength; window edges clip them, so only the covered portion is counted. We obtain 0.10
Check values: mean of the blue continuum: 6.14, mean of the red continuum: 8.98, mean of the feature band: 6.38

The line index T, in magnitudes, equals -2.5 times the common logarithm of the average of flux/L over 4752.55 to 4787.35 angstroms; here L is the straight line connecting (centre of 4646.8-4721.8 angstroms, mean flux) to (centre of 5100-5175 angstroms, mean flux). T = 0.15 mag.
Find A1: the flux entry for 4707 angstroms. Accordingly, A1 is 5.64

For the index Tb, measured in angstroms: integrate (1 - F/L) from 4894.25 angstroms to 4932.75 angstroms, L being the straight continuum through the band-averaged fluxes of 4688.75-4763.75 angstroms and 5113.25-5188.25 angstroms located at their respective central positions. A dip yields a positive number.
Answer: 7.5 angstroms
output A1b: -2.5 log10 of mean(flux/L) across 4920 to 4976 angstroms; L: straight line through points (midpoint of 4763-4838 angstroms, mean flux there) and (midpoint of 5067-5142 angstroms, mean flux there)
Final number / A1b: 0.180 mag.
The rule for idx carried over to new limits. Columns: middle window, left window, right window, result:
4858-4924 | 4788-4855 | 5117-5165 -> 0.027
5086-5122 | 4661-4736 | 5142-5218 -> 0.015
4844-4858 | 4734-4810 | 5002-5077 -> 0.128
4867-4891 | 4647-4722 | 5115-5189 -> 0.104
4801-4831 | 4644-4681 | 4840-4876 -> 0.038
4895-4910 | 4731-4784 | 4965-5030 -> 0.105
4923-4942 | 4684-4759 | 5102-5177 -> 0.465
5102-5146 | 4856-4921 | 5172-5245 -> -0.027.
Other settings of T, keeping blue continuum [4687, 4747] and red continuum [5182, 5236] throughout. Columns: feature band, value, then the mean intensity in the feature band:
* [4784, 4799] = 0.13 mag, 5.85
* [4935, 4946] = 0.48 mag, 4.77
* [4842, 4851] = 0.23 mag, 5.57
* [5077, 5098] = 0.01 mag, 8.23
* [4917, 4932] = 0.34 mag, 5.37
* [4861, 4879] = -0.01 mag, 7.09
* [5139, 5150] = -0.04 mag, 8.89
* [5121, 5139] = -0.06 mag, 8.97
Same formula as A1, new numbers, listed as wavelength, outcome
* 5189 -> 9.28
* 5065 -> 7.44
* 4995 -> 7.76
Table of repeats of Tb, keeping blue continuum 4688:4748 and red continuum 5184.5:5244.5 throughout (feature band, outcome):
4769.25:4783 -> 1.0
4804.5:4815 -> 1.2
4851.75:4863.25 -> 1.3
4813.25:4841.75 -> 1.8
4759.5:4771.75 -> 1.5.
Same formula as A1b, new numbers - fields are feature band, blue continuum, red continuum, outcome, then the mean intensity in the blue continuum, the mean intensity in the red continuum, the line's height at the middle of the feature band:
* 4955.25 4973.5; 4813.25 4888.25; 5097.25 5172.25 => 0.05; 6.36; 8.92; 7.38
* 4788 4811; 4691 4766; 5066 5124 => 0.09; 5.96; 8.35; 6.43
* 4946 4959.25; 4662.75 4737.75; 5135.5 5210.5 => 0.10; 6.11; 8.93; 7.61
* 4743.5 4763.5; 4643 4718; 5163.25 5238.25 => 0.15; 5.95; 9.16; 6.4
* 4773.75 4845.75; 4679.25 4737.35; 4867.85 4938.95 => 0.02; 6.23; 6.07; 6.15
